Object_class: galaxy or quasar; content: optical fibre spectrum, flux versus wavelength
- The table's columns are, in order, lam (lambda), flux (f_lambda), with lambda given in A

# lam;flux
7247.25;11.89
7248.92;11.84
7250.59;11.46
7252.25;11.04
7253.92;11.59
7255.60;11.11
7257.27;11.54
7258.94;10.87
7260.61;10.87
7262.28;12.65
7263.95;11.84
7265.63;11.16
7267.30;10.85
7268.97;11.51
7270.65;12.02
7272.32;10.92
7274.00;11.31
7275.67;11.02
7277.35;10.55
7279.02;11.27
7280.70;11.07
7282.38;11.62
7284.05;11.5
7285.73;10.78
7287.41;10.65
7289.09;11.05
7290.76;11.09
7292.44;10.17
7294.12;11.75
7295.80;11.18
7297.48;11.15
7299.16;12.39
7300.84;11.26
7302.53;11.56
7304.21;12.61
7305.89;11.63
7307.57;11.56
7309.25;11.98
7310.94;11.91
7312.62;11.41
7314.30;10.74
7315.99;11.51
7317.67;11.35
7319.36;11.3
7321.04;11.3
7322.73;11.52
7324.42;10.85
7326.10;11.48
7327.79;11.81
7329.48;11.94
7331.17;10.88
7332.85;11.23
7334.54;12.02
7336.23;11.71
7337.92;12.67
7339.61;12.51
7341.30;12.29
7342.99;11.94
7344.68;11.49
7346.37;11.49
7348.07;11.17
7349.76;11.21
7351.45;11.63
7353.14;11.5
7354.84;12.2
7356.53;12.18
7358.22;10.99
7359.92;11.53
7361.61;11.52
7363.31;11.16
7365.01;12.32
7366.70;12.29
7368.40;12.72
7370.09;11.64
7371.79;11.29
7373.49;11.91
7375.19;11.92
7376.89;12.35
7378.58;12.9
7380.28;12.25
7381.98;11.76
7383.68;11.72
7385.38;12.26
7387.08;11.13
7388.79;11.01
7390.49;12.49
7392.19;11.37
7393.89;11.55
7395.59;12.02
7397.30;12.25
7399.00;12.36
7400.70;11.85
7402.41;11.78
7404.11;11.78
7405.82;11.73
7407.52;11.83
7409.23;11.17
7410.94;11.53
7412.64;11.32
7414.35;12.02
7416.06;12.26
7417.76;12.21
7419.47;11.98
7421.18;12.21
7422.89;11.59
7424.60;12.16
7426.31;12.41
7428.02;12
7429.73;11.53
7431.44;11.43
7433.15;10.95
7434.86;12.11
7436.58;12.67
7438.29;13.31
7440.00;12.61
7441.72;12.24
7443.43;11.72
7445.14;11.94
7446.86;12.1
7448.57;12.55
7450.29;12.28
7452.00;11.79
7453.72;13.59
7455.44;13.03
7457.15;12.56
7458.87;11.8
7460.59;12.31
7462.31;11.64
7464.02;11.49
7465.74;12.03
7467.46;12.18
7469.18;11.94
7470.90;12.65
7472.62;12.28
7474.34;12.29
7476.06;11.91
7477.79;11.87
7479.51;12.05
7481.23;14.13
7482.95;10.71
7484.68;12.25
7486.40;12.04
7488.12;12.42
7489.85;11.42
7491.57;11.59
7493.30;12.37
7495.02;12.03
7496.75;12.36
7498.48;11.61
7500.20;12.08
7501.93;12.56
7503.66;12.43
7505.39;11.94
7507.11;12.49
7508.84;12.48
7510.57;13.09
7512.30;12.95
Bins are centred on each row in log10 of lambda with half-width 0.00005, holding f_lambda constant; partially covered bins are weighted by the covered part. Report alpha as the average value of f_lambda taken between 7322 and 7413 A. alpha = 11.8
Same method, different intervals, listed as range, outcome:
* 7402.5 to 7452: 12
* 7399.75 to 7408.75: 11.8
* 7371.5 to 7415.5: 11.8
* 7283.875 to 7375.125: 11.6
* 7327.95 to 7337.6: 11.6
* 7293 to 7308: 11.7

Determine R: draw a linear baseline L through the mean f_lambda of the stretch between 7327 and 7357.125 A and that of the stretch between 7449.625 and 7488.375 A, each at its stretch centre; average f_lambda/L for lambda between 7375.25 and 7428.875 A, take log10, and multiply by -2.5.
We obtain 0.01 mag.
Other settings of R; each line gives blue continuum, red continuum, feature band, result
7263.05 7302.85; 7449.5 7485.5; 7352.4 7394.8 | -0.011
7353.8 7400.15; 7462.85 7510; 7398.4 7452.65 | 0.002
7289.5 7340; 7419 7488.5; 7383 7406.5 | 0.008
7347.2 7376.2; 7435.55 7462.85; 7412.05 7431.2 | 0.019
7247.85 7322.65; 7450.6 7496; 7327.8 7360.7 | -0.009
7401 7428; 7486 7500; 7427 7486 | -0.022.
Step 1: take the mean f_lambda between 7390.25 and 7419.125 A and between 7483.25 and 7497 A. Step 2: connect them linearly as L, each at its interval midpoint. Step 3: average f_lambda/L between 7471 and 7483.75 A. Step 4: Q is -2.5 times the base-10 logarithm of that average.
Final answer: -0.02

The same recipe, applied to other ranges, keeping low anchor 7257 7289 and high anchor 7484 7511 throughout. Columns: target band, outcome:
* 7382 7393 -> 0.01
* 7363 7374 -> -0.03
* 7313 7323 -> 0.02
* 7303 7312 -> -0.05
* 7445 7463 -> -0.03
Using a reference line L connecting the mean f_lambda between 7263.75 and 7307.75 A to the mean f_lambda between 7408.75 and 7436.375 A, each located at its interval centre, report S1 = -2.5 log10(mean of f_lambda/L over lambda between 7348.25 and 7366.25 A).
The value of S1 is 0.00 mag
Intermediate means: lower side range 11.3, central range 11.6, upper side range 11.8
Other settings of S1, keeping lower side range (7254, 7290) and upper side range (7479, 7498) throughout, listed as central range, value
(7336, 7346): -0.05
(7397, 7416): 0.00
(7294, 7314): -0.03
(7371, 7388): -0.02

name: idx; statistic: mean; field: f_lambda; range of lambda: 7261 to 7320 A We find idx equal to 11.4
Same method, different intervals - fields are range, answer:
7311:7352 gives 11.6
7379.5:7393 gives 11.7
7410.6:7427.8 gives 12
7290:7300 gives 11.3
